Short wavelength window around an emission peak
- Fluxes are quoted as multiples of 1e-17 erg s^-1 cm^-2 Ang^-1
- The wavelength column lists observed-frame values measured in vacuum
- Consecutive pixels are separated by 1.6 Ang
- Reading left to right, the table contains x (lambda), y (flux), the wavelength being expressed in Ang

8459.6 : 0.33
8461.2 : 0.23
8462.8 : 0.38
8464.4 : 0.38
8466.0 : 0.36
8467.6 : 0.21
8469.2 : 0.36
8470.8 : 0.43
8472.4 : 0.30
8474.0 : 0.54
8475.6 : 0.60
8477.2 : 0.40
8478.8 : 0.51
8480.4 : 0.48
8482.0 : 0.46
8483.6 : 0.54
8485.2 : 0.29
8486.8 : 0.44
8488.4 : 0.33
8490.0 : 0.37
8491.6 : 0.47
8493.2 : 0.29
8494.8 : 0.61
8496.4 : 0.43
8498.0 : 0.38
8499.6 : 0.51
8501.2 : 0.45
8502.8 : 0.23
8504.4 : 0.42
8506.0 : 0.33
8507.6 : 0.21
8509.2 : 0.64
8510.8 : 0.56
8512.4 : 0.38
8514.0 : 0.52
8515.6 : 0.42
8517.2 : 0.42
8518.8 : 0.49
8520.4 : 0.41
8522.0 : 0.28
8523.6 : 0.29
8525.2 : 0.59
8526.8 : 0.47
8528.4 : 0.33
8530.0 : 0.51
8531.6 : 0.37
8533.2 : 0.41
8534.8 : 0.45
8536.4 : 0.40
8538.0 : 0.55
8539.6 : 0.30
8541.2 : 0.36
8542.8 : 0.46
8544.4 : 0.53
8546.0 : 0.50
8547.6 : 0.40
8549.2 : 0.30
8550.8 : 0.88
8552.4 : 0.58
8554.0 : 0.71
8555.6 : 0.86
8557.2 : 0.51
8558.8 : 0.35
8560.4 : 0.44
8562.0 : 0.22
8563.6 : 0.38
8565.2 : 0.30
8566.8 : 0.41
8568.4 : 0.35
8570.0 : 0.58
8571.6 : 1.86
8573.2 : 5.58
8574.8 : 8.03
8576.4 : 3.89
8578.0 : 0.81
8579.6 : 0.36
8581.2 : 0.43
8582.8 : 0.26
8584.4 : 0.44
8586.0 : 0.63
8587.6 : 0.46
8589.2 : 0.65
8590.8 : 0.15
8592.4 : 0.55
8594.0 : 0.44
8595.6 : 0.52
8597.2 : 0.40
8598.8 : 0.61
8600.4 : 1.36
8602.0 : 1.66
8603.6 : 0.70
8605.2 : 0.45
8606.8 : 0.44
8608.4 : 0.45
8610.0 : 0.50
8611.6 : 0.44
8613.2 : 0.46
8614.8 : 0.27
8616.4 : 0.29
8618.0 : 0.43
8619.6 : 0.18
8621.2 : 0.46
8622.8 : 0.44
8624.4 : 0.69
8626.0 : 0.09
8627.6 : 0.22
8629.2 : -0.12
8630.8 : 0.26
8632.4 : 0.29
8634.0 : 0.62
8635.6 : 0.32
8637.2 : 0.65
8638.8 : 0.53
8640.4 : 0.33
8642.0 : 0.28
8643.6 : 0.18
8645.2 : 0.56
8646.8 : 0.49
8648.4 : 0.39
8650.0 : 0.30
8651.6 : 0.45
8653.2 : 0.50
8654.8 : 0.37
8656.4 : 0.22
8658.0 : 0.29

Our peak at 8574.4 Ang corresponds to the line H-alpha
